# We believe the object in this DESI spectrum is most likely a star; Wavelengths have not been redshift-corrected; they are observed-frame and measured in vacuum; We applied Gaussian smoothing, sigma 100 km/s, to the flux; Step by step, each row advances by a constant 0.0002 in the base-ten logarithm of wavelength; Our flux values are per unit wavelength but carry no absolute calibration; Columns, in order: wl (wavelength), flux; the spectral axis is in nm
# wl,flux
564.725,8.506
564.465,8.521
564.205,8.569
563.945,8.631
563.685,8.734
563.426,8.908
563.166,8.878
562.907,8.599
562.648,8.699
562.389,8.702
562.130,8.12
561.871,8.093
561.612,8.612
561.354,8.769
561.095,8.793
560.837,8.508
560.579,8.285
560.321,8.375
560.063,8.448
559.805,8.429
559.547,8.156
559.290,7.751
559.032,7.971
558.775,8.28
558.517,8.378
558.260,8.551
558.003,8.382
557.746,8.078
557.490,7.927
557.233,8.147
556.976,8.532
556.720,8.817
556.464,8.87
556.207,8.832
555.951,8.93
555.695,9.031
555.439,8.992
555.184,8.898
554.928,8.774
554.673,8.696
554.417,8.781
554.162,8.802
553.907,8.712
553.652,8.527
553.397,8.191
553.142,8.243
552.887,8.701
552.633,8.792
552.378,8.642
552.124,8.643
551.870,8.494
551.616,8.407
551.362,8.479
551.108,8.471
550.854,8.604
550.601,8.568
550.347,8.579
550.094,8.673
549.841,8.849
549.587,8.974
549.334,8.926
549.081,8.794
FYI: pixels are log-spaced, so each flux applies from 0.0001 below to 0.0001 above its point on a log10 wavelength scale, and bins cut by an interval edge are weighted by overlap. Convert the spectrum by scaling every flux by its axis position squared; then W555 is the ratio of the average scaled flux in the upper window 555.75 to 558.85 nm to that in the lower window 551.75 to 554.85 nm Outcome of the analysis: 1.00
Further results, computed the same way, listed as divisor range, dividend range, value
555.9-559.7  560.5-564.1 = 1.05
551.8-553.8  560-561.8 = 1.03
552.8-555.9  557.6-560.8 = 0.97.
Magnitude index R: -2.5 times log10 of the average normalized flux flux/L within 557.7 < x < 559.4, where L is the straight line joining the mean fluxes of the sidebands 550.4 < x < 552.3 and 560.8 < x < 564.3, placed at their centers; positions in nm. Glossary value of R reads 0.05 mag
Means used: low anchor 8.53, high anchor 8.62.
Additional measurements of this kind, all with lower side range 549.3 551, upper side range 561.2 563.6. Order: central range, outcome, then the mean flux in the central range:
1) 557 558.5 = 0.051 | 8.25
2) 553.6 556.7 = -0.019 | 8.83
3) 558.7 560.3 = 0.058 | 8.18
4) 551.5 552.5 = 0.019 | 8.55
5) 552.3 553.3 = 0.015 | 8.58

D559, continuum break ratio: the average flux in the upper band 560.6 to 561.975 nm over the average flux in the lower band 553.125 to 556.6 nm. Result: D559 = 0.98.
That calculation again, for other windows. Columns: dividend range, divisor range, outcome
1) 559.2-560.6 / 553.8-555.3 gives 0.94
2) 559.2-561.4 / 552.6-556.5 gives 0.96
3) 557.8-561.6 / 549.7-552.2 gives 0.98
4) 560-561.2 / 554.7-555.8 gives 0.95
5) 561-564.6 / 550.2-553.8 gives 1.01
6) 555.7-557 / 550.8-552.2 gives 1.04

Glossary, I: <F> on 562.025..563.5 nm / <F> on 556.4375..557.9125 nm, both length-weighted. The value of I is 1.03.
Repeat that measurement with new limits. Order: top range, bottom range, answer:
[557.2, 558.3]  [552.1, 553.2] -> 0.95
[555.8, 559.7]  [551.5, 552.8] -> 0.97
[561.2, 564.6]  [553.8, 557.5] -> 0.98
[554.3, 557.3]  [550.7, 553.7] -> 1.03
